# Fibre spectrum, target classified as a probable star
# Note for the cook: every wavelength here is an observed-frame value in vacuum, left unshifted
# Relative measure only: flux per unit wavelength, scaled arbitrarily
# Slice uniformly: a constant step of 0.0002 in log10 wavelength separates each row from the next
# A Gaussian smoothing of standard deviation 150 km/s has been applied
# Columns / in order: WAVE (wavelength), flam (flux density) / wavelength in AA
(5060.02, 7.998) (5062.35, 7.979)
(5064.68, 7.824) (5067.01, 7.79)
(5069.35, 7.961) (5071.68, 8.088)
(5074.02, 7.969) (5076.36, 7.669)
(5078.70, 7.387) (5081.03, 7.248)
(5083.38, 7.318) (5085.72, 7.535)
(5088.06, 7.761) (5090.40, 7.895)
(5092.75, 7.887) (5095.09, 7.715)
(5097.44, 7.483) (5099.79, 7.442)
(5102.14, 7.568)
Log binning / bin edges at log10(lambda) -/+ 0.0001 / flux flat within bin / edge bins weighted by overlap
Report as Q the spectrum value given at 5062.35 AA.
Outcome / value 7.979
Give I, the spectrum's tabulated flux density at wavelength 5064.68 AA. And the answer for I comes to 7.824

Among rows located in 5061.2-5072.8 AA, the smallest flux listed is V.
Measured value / 7.79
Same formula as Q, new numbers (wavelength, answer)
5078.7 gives 7.387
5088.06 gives 7.761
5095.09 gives 7.715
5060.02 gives 7.998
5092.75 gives 7.887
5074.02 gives 7.969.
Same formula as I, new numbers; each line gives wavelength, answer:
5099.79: 7.442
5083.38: 7.318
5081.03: 7.248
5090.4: 7.895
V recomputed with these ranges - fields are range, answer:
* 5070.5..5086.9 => 7.248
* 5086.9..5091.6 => 7.761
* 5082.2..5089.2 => 7.318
